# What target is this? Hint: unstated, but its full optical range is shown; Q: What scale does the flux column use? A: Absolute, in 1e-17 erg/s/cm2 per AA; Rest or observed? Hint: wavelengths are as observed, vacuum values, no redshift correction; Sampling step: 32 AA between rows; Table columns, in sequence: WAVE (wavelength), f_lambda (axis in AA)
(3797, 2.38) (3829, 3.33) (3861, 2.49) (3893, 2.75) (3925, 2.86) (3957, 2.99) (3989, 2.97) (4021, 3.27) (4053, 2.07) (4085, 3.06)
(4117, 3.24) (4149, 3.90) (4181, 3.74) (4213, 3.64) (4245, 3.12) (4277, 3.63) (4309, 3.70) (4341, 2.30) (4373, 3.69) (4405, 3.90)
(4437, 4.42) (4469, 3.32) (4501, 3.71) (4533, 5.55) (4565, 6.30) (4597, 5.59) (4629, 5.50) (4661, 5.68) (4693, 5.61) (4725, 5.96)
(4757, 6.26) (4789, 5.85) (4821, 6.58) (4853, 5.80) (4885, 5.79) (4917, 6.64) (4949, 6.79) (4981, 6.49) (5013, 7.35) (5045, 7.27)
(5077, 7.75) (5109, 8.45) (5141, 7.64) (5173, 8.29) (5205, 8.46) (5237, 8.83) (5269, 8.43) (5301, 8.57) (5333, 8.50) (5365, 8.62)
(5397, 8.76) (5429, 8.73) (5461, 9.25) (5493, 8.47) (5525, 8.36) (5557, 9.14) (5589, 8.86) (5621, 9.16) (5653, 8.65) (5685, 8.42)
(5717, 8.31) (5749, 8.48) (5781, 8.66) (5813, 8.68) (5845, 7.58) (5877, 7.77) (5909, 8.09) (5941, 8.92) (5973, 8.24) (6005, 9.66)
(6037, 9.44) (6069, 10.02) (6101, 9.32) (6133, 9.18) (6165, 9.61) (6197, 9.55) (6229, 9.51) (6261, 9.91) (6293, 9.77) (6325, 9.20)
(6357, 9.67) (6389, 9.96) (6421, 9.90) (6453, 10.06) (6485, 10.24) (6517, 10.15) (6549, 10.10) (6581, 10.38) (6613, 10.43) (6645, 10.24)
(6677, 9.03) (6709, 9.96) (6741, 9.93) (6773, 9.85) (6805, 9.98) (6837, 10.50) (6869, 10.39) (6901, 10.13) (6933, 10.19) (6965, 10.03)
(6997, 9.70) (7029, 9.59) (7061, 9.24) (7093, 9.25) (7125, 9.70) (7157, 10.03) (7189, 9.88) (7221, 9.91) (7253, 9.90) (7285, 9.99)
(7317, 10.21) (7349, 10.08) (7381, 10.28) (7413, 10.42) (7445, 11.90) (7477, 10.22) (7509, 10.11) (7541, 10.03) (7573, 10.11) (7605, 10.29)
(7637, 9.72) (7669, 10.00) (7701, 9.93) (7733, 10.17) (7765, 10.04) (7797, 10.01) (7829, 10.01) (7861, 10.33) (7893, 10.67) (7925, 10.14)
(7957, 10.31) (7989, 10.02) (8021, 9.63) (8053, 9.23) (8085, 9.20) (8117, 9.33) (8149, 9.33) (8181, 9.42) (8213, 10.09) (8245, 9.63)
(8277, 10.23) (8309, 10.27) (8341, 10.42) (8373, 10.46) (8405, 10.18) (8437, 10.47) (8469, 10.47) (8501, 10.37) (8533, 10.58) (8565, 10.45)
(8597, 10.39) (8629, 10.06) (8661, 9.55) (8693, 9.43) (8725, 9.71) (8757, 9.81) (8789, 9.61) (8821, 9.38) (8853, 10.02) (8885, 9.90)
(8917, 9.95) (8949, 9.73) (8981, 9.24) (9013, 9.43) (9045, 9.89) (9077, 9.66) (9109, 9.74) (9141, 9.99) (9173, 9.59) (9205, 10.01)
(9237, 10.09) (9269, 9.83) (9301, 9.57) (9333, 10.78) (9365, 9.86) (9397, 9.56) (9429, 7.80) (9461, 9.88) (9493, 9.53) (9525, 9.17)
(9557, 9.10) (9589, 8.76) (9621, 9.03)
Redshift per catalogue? 0.133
